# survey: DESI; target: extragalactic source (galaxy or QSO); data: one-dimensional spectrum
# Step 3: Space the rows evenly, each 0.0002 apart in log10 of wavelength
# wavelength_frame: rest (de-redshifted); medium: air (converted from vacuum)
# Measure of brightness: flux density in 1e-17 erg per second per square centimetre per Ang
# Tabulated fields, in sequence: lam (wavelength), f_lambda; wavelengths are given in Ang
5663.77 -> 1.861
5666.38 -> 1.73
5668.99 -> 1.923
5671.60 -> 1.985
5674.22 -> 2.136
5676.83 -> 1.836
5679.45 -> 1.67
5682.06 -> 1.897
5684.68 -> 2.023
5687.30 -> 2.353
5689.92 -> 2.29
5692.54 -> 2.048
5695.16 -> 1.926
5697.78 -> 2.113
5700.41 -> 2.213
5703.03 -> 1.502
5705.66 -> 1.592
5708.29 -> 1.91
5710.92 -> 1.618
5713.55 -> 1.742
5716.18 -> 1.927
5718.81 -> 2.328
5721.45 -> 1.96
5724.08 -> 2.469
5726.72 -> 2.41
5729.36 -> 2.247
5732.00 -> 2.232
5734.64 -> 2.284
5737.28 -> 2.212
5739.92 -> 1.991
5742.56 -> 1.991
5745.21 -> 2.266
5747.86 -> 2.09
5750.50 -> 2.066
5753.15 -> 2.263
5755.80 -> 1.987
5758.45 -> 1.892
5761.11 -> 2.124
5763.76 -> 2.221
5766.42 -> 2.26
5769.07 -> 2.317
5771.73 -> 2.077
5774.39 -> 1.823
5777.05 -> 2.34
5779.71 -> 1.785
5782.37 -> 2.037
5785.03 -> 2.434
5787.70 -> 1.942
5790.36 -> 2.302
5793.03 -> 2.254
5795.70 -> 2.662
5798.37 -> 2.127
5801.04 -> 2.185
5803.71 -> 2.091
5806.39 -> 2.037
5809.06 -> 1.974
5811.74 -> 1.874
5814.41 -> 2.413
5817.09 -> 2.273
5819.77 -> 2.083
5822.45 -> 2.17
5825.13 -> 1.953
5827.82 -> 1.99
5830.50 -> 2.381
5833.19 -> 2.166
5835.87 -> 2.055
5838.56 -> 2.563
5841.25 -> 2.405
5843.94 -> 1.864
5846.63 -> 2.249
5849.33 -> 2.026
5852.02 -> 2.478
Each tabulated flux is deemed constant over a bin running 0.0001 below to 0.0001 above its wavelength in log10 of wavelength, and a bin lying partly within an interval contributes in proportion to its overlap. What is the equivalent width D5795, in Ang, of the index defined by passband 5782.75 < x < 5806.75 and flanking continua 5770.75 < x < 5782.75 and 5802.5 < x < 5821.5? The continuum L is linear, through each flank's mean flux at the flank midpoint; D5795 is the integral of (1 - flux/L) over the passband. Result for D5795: -1.9 Ang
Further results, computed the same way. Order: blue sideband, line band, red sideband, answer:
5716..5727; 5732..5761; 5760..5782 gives 0.8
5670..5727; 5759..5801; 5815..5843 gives -1.0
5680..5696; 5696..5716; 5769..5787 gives 2.5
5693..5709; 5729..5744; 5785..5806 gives -1.1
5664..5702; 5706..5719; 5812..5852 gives 1.2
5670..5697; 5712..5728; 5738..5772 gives -0.5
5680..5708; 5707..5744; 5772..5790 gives -1.4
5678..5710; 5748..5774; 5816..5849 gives -0.7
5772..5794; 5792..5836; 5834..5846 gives 0.2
